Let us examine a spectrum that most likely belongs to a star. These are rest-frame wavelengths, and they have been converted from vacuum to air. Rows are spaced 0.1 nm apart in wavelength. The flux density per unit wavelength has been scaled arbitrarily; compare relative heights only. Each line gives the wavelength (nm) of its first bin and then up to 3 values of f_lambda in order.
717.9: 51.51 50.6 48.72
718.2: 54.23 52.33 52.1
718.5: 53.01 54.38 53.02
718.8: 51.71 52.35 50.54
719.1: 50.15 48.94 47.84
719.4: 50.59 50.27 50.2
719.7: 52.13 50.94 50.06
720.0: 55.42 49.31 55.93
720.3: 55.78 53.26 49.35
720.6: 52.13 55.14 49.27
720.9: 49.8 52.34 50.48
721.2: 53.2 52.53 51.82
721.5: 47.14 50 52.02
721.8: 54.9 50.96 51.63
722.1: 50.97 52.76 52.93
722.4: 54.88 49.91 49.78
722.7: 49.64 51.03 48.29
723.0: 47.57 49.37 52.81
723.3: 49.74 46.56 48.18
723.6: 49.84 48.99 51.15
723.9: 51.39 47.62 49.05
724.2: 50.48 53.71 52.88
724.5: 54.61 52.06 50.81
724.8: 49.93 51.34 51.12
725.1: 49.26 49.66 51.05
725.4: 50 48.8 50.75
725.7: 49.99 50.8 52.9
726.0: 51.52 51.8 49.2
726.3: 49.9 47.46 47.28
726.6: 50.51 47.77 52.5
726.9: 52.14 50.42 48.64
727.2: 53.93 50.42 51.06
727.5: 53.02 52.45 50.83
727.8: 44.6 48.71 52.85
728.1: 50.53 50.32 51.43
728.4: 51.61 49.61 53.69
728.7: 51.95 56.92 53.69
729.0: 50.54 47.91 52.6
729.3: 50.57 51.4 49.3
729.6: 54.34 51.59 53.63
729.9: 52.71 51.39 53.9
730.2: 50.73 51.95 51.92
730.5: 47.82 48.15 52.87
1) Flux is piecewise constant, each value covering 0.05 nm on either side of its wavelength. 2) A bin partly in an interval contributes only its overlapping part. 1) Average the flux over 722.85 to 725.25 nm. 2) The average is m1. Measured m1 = 50.3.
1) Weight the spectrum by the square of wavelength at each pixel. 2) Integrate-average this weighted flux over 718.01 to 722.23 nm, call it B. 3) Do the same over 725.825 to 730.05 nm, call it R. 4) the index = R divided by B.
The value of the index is 1.01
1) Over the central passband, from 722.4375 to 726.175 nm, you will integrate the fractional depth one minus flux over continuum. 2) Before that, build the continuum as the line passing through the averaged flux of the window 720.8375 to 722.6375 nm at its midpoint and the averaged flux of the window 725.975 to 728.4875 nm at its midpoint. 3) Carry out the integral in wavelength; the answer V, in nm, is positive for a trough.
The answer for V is 0.046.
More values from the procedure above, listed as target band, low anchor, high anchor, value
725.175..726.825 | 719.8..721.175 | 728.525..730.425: 0.065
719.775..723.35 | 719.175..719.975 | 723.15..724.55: -0.076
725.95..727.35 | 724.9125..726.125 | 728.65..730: 0.022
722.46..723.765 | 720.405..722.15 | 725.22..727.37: 0.043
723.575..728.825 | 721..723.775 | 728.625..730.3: 0.071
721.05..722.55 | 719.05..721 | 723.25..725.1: -0.021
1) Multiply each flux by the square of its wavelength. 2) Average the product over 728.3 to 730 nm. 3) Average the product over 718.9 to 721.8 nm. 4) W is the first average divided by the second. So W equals 1.0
